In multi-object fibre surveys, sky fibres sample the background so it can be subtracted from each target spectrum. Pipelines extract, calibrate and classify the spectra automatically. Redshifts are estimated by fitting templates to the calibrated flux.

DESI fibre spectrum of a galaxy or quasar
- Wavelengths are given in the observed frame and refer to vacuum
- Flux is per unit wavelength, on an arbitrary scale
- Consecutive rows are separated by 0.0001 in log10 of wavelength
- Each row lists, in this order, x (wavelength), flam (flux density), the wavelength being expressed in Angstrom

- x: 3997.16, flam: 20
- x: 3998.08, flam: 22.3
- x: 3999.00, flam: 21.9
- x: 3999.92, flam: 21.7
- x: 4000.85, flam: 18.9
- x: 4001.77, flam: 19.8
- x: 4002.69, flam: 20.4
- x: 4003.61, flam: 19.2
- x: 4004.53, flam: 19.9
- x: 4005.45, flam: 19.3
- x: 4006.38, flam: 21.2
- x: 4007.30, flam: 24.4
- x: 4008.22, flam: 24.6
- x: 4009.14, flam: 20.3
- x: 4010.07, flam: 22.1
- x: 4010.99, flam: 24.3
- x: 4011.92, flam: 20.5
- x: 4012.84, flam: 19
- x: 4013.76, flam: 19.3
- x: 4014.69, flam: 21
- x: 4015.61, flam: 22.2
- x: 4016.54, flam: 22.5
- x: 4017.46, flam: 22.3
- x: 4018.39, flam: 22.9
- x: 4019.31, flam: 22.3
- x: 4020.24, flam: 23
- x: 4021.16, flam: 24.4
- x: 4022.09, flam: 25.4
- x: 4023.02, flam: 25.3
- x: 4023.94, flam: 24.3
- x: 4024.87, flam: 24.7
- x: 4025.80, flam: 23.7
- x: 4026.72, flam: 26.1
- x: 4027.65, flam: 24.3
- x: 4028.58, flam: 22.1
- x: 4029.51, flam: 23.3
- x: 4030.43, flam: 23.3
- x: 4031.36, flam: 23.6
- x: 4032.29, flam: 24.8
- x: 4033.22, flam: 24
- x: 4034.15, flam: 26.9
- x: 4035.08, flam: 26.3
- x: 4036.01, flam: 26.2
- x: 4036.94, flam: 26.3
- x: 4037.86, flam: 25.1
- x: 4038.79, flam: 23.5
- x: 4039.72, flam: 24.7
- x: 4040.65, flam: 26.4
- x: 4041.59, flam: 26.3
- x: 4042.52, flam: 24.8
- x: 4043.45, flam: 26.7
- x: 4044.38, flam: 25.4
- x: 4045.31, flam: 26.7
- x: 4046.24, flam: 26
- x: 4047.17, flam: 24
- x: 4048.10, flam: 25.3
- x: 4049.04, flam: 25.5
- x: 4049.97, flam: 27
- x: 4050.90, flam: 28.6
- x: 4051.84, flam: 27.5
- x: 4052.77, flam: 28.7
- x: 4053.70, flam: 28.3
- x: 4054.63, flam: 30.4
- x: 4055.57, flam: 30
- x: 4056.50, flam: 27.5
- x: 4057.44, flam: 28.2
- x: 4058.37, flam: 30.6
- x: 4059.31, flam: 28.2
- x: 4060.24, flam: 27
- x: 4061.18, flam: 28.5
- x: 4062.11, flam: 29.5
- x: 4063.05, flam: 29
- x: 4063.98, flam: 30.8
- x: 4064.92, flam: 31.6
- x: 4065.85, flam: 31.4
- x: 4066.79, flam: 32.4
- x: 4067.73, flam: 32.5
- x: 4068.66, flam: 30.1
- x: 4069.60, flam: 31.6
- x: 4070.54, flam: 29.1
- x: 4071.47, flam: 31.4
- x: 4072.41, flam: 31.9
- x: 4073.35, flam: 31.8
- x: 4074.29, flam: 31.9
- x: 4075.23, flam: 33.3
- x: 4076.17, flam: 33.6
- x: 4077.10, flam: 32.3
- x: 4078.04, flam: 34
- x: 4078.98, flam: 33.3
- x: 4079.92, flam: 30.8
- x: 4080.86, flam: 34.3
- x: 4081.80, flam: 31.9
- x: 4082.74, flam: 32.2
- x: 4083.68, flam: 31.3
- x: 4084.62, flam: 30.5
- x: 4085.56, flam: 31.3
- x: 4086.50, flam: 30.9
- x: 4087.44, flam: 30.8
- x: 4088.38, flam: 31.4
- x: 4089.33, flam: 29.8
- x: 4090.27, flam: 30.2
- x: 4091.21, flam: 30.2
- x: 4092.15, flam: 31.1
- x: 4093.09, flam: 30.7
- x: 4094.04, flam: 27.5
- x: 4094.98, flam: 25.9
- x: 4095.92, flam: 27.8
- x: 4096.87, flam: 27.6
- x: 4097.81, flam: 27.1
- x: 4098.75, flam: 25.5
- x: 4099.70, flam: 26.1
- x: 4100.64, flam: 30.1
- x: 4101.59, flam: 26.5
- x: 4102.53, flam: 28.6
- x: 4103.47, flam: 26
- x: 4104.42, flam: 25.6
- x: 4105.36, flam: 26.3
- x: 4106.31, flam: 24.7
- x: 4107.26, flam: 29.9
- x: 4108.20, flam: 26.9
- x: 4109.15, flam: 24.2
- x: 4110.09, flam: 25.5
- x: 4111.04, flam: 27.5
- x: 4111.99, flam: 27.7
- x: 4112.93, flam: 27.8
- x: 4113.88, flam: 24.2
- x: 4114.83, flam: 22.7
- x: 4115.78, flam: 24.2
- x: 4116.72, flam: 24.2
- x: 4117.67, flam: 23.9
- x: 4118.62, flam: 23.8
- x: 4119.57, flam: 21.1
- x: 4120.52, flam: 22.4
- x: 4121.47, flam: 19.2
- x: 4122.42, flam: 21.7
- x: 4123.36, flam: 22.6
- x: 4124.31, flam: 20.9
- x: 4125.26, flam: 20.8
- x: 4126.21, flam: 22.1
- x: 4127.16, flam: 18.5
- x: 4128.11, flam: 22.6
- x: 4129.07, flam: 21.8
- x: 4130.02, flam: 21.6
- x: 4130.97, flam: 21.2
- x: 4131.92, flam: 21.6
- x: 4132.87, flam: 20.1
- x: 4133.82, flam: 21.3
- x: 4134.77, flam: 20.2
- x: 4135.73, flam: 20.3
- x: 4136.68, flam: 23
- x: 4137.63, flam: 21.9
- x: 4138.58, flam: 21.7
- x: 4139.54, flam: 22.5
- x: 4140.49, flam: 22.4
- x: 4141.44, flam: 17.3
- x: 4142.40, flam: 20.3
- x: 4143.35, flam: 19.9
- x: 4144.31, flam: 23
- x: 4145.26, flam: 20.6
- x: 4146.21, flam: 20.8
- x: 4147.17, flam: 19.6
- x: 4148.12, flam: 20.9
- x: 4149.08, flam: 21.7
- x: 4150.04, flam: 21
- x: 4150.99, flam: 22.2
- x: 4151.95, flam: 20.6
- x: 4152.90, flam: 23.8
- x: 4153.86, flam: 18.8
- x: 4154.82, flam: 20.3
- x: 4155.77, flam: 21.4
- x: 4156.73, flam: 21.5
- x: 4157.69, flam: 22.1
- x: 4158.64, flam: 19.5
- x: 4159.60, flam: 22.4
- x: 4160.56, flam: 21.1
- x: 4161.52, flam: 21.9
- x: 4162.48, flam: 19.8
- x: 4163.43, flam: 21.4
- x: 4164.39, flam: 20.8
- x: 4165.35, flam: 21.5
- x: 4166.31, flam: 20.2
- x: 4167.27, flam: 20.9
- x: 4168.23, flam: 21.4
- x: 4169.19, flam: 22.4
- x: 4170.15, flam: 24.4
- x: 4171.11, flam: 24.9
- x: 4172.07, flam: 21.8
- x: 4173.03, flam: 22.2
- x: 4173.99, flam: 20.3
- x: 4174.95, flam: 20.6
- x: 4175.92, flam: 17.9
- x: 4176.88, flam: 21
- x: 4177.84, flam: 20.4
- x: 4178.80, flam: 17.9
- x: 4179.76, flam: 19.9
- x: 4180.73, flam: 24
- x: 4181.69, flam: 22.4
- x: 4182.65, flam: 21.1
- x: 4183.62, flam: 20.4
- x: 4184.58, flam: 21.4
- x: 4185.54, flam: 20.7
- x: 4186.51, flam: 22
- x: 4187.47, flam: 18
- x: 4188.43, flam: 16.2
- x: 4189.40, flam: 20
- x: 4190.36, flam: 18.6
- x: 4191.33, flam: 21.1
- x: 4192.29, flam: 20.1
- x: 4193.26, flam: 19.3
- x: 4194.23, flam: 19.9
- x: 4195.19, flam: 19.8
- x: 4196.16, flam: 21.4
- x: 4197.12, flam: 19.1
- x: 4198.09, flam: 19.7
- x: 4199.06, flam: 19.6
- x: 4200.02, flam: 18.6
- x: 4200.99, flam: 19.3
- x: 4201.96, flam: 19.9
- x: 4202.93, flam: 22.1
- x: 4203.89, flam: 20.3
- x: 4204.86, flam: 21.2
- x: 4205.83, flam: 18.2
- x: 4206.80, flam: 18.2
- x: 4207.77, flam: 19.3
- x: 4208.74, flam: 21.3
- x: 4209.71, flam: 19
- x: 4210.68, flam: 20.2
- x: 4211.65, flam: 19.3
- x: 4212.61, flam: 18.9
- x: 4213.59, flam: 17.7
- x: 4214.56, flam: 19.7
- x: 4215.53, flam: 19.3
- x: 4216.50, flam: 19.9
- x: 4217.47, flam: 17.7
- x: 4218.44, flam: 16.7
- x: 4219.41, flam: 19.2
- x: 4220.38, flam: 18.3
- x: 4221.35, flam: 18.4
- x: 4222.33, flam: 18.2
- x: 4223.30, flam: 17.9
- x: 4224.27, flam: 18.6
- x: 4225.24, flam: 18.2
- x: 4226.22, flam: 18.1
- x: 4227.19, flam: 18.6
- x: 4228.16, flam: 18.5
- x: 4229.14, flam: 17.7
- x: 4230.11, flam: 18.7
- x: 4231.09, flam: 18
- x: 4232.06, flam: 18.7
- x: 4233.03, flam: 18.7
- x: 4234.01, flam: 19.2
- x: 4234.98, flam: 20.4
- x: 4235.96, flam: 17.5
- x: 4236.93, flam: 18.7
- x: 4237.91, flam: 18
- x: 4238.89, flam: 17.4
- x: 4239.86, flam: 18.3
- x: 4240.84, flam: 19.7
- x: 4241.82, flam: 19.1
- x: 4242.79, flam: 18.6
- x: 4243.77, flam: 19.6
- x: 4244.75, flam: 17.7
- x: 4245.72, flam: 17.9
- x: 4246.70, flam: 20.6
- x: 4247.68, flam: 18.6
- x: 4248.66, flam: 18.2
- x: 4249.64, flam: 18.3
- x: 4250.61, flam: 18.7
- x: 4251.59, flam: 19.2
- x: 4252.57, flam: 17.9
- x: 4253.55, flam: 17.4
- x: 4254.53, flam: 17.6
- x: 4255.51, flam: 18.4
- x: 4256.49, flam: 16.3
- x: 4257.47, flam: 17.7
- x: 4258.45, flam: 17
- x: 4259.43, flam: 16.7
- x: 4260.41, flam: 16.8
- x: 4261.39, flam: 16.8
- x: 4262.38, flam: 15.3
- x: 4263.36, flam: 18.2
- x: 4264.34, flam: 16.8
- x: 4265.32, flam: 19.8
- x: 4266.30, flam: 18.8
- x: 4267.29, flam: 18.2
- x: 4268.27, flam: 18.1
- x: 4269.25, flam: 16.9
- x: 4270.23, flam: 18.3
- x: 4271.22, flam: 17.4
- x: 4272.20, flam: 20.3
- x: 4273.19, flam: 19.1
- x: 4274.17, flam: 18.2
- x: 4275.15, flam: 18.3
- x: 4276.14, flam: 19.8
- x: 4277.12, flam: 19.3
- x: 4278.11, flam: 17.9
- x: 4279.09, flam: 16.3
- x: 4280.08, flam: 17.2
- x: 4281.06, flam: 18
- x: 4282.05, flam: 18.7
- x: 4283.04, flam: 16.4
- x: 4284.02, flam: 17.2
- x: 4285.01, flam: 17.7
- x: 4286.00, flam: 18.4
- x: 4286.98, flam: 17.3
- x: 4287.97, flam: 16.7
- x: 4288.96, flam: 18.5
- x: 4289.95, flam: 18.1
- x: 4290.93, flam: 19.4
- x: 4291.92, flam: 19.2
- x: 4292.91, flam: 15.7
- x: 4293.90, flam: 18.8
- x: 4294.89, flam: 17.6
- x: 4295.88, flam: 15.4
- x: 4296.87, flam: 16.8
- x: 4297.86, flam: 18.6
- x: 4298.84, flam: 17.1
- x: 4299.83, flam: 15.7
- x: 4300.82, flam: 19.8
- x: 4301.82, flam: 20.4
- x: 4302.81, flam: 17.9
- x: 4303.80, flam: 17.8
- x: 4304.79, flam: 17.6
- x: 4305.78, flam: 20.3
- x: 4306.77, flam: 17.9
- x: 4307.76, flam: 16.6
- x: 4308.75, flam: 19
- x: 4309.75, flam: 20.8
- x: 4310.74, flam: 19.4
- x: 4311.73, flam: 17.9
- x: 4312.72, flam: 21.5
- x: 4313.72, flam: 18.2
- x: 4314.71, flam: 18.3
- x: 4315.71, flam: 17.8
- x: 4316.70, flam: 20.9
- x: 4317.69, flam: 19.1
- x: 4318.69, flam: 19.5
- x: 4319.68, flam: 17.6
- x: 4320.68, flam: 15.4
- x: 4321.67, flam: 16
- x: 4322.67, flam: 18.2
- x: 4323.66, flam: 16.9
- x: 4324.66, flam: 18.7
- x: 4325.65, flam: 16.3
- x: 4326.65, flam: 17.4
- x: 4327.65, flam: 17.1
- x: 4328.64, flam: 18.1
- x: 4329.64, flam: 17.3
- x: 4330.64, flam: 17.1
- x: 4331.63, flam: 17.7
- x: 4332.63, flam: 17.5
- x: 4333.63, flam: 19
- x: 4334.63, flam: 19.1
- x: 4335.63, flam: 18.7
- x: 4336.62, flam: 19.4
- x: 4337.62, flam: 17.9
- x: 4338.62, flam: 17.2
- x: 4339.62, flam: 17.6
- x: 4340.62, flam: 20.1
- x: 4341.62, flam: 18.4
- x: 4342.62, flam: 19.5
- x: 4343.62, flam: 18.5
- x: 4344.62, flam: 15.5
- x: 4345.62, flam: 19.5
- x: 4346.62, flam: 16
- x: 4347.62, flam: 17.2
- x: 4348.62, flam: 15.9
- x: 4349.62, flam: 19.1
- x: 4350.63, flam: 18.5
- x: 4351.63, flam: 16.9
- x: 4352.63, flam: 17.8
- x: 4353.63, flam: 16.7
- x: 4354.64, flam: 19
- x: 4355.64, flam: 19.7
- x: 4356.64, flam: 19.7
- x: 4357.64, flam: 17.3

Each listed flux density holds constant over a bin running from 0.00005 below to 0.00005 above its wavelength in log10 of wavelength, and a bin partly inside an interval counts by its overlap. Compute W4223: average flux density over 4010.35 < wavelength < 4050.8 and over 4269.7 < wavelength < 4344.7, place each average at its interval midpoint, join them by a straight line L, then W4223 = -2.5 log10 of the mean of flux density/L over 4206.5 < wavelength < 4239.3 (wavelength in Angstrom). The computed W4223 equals 0.08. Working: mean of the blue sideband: 24.3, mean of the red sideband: 18.1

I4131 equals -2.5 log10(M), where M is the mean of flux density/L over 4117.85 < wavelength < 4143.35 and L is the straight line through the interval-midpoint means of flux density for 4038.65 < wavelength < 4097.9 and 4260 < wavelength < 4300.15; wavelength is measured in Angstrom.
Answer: 0.22 mag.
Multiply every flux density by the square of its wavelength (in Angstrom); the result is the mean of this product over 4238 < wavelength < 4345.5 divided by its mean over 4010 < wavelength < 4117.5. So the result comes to 0.74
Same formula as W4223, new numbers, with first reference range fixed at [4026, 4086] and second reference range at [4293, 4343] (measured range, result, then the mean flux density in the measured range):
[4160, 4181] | 0.13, 21.2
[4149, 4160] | 0.16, 21.3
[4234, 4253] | 0.13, 18.7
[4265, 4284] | 0.09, 18.2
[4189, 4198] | 0.16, 19.9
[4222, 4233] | 0.18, 18.3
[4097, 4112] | -0.01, 26.8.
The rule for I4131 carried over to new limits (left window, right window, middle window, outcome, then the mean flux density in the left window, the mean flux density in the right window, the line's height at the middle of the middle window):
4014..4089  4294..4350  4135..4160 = 0.15 mag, 27.7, 18.1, 24.3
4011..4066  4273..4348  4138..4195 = 0.06 mag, 25.6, 18.1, 22.1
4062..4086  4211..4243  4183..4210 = 0.07 mag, 31.7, 18.6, 21.2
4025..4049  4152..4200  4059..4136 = -0.18 mag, 25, 20.7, 23.2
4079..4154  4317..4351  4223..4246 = 0.14 mag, 24.8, 17.9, 21.1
